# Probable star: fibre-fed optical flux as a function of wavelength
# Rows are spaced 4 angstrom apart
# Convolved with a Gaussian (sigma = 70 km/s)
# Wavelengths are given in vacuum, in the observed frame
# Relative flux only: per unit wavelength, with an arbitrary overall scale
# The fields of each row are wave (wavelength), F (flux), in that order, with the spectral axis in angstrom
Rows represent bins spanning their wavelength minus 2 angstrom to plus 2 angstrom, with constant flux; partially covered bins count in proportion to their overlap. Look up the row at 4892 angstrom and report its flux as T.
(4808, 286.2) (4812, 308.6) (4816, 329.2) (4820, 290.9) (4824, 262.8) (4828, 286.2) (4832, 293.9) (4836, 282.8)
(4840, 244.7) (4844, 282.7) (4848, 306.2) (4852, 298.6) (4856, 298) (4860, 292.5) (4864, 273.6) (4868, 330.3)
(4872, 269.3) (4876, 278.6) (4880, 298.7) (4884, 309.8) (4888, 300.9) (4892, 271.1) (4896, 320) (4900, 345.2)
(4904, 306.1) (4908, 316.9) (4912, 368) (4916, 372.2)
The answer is 271.1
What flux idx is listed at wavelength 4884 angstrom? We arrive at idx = 309.8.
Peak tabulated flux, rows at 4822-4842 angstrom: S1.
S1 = 293.9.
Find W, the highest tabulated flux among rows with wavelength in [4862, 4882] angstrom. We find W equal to 330.3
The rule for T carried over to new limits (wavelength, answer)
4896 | 320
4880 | 298.7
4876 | 278.6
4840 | 244.7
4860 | 292.5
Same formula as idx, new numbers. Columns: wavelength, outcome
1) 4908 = 316.9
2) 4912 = 368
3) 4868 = 330.3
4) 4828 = 286.2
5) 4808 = 286.2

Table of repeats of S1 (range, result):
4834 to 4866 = 306.2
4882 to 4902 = 345.2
